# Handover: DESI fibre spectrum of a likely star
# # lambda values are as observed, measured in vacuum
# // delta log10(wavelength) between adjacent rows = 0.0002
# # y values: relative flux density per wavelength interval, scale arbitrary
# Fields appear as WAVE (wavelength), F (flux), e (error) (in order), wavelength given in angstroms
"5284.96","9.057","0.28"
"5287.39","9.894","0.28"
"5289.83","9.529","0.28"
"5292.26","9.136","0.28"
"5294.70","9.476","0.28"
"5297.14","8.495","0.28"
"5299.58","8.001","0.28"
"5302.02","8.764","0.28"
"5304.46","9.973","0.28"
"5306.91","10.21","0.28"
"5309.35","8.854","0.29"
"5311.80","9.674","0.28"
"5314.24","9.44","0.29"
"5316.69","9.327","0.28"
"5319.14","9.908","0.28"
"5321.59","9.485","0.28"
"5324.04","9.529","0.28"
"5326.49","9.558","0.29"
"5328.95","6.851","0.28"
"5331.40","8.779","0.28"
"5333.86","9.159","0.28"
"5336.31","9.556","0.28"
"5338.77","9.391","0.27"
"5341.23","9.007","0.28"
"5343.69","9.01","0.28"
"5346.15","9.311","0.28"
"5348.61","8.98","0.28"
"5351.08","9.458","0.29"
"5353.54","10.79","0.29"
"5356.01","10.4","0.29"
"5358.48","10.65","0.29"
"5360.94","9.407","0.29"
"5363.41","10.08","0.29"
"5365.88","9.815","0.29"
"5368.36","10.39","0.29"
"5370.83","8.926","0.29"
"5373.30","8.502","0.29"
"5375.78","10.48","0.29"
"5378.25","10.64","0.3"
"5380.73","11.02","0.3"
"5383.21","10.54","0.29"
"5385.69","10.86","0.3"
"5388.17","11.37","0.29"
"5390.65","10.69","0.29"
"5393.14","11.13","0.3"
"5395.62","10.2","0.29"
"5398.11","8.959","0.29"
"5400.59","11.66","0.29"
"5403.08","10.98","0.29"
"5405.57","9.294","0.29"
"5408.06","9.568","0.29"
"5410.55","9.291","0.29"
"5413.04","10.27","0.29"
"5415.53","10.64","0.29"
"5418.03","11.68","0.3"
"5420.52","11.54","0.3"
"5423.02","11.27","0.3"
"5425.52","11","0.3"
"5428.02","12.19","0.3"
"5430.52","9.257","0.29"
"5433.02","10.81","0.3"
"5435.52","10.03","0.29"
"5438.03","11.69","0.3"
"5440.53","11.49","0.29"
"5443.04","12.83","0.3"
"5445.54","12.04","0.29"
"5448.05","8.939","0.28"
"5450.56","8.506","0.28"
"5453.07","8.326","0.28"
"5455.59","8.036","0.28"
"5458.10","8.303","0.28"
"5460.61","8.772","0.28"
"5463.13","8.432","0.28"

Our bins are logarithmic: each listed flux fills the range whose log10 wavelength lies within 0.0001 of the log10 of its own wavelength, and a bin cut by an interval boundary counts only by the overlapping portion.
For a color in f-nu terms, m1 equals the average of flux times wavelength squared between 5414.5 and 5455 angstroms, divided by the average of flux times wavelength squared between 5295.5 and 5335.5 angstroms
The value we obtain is 1.2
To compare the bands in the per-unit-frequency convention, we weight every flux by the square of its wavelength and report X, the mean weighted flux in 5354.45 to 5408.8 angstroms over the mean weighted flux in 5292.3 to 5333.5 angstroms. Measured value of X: 1.2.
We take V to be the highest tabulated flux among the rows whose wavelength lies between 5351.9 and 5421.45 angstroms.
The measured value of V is 11.68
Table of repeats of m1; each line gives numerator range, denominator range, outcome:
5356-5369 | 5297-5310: 1.13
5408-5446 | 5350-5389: 1.10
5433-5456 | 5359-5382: 1.07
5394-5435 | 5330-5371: 1.12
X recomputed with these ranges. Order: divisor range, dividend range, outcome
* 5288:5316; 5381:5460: 1.18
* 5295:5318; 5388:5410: 1.16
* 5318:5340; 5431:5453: 1.21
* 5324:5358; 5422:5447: 1.25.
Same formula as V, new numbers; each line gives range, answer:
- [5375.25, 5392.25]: 11.37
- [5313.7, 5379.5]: 10.79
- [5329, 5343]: 9.556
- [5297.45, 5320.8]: 10.21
